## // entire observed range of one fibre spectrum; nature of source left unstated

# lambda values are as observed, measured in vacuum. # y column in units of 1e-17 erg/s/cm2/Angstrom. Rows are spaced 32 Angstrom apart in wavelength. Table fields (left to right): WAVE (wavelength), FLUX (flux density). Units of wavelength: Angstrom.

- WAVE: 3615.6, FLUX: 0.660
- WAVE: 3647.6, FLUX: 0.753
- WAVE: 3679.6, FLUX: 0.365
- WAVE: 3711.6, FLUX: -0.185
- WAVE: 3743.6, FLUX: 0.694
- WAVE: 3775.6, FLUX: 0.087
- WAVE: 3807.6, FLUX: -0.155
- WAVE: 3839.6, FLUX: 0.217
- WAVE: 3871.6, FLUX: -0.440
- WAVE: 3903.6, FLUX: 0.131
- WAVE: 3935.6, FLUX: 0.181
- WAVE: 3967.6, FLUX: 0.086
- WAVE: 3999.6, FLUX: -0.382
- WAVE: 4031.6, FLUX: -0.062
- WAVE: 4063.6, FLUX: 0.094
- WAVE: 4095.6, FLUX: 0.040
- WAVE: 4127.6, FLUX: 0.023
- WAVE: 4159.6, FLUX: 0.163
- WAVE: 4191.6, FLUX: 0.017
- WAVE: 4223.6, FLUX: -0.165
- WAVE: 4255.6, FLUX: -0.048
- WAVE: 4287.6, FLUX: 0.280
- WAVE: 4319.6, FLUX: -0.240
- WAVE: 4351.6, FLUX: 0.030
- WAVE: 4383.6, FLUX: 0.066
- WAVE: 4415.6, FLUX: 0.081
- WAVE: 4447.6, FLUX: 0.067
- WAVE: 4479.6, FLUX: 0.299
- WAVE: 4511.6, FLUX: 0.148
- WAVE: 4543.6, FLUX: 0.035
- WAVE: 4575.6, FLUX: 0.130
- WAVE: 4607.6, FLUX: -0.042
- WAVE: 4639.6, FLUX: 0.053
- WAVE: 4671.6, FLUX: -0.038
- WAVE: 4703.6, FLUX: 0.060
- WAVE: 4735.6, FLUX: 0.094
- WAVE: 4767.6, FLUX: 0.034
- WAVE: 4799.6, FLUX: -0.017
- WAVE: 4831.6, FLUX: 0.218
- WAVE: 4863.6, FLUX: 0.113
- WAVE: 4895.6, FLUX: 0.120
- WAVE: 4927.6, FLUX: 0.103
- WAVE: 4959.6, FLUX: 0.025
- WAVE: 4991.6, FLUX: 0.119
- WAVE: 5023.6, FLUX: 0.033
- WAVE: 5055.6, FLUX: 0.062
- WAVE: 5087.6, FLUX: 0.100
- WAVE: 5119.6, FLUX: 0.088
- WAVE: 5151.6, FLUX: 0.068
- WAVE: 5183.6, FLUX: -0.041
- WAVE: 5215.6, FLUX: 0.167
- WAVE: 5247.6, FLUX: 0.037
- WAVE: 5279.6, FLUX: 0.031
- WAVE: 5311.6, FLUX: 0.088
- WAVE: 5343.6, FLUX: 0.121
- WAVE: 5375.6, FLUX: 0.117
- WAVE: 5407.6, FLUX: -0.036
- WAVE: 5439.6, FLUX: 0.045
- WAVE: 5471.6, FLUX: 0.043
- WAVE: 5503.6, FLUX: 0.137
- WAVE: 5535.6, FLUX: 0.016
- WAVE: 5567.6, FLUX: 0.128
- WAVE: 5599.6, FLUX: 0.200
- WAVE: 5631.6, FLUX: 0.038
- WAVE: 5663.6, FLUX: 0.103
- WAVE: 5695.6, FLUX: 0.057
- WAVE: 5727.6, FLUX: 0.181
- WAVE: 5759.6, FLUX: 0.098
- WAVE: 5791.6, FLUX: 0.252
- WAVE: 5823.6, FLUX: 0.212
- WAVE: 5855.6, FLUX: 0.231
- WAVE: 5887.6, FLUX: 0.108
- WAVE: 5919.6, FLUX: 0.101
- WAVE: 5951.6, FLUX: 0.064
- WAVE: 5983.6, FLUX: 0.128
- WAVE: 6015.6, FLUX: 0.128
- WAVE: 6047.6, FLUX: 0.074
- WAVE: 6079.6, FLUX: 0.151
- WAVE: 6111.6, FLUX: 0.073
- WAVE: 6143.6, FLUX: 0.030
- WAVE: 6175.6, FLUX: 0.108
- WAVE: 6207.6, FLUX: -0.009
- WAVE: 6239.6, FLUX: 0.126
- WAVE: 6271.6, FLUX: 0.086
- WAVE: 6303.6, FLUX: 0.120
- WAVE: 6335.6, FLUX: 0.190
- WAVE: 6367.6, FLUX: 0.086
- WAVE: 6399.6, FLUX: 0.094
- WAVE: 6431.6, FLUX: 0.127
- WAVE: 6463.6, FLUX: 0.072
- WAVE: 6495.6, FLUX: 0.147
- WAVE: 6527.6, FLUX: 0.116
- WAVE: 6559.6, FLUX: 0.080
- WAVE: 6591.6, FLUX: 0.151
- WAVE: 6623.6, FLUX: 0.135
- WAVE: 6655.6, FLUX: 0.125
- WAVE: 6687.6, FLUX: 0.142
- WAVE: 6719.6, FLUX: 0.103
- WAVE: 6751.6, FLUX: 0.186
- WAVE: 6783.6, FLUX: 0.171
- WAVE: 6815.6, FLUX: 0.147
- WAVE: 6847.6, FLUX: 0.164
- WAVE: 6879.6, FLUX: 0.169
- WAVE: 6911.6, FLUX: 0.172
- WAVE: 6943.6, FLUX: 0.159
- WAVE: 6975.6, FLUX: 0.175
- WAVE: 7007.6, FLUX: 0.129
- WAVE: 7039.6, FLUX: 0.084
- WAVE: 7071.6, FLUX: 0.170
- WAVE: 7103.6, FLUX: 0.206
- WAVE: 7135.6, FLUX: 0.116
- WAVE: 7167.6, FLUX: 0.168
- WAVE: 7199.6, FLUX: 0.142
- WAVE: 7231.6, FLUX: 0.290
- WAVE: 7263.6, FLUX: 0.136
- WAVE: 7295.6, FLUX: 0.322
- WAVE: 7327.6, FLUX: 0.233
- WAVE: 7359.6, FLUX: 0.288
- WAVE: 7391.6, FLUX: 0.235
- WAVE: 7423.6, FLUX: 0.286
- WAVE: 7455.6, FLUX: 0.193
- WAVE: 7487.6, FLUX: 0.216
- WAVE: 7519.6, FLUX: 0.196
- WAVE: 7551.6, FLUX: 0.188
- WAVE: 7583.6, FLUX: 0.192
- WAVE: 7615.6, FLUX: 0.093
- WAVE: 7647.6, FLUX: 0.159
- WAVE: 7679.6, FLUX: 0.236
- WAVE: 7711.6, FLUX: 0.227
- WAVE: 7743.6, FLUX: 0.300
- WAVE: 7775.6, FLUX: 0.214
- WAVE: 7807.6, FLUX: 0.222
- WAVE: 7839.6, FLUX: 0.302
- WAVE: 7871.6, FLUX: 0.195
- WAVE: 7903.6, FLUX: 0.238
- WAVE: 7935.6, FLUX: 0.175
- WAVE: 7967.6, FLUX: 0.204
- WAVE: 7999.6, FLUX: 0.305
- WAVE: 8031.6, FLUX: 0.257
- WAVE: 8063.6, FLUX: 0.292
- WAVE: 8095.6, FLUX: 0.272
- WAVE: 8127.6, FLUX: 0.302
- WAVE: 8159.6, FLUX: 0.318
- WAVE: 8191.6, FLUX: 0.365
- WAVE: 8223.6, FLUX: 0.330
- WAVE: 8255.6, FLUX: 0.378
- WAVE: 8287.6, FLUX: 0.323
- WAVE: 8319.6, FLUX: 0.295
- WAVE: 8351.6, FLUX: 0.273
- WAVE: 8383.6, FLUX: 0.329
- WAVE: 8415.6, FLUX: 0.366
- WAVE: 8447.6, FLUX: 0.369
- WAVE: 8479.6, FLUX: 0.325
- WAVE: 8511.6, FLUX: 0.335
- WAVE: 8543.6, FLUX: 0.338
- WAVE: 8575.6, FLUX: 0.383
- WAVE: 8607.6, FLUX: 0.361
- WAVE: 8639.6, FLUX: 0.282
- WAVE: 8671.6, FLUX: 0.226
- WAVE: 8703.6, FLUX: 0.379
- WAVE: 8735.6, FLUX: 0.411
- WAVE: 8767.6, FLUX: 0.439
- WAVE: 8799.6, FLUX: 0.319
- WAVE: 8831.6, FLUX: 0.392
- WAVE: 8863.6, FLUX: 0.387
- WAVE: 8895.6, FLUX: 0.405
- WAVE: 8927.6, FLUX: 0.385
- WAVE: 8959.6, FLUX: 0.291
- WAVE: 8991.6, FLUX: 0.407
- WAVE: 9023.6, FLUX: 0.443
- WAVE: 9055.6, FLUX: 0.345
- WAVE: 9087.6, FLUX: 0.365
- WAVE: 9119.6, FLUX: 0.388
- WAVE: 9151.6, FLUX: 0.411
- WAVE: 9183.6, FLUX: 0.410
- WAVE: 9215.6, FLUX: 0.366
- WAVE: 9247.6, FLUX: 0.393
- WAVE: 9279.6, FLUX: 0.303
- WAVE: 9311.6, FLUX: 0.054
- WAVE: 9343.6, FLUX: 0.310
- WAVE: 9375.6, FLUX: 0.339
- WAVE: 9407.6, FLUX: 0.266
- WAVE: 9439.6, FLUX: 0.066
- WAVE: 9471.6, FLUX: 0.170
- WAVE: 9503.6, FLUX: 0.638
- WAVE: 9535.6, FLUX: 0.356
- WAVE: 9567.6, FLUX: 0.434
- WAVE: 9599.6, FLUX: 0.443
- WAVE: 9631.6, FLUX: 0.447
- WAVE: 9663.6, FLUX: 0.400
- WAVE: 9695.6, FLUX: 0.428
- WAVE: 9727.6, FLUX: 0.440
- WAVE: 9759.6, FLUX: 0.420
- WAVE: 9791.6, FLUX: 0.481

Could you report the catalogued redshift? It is 0.82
